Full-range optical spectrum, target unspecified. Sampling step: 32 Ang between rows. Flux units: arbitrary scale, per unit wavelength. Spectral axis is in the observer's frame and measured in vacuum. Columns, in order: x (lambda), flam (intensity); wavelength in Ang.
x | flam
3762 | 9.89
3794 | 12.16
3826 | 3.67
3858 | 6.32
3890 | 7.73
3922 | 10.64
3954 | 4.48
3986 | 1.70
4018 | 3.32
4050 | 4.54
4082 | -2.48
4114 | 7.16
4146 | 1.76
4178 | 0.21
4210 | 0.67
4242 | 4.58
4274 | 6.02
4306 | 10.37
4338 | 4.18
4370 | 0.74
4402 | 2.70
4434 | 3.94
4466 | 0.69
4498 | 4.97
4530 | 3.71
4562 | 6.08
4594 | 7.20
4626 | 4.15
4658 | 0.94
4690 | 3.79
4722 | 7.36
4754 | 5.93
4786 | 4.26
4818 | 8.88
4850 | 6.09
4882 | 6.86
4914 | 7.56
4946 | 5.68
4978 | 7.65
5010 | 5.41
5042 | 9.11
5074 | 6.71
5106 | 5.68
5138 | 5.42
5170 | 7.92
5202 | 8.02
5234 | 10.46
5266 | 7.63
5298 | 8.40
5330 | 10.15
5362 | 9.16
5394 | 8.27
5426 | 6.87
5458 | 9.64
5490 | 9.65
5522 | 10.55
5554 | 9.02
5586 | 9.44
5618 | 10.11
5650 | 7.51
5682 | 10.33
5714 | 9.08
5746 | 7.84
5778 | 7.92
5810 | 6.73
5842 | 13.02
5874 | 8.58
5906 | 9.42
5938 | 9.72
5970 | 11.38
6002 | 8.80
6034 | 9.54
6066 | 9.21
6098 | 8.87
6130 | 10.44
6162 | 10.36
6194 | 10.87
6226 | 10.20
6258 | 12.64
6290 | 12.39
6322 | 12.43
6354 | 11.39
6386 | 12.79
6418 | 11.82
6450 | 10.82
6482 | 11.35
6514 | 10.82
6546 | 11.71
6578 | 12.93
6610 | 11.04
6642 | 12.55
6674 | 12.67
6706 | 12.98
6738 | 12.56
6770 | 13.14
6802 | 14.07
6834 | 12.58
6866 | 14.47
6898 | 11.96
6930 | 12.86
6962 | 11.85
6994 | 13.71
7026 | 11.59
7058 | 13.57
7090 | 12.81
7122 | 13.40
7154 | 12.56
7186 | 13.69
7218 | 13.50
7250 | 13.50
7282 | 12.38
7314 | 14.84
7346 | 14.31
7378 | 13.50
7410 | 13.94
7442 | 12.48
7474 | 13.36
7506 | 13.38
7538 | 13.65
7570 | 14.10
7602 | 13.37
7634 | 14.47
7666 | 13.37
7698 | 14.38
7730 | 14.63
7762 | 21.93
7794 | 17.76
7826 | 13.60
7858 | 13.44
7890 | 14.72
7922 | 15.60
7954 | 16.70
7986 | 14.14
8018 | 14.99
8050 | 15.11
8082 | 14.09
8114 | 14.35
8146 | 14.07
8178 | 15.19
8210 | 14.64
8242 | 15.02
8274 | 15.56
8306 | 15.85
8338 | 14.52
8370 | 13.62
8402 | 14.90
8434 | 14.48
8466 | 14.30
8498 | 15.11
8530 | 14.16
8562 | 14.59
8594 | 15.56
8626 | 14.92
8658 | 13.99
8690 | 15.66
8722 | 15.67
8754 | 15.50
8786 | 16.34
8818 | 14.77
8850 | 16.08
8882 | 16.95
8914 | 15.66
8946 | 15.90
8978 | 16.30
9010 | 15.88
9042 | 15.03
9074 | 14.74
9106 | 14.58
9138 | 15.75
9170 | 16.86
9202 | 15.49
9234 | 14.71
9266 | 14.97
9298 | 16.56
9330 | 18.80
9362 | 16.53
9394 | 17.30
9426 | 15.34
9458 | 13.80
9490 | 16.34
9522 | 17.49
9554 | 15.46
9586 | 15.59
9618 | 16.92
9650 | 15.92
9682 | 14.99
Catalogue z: 0.182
